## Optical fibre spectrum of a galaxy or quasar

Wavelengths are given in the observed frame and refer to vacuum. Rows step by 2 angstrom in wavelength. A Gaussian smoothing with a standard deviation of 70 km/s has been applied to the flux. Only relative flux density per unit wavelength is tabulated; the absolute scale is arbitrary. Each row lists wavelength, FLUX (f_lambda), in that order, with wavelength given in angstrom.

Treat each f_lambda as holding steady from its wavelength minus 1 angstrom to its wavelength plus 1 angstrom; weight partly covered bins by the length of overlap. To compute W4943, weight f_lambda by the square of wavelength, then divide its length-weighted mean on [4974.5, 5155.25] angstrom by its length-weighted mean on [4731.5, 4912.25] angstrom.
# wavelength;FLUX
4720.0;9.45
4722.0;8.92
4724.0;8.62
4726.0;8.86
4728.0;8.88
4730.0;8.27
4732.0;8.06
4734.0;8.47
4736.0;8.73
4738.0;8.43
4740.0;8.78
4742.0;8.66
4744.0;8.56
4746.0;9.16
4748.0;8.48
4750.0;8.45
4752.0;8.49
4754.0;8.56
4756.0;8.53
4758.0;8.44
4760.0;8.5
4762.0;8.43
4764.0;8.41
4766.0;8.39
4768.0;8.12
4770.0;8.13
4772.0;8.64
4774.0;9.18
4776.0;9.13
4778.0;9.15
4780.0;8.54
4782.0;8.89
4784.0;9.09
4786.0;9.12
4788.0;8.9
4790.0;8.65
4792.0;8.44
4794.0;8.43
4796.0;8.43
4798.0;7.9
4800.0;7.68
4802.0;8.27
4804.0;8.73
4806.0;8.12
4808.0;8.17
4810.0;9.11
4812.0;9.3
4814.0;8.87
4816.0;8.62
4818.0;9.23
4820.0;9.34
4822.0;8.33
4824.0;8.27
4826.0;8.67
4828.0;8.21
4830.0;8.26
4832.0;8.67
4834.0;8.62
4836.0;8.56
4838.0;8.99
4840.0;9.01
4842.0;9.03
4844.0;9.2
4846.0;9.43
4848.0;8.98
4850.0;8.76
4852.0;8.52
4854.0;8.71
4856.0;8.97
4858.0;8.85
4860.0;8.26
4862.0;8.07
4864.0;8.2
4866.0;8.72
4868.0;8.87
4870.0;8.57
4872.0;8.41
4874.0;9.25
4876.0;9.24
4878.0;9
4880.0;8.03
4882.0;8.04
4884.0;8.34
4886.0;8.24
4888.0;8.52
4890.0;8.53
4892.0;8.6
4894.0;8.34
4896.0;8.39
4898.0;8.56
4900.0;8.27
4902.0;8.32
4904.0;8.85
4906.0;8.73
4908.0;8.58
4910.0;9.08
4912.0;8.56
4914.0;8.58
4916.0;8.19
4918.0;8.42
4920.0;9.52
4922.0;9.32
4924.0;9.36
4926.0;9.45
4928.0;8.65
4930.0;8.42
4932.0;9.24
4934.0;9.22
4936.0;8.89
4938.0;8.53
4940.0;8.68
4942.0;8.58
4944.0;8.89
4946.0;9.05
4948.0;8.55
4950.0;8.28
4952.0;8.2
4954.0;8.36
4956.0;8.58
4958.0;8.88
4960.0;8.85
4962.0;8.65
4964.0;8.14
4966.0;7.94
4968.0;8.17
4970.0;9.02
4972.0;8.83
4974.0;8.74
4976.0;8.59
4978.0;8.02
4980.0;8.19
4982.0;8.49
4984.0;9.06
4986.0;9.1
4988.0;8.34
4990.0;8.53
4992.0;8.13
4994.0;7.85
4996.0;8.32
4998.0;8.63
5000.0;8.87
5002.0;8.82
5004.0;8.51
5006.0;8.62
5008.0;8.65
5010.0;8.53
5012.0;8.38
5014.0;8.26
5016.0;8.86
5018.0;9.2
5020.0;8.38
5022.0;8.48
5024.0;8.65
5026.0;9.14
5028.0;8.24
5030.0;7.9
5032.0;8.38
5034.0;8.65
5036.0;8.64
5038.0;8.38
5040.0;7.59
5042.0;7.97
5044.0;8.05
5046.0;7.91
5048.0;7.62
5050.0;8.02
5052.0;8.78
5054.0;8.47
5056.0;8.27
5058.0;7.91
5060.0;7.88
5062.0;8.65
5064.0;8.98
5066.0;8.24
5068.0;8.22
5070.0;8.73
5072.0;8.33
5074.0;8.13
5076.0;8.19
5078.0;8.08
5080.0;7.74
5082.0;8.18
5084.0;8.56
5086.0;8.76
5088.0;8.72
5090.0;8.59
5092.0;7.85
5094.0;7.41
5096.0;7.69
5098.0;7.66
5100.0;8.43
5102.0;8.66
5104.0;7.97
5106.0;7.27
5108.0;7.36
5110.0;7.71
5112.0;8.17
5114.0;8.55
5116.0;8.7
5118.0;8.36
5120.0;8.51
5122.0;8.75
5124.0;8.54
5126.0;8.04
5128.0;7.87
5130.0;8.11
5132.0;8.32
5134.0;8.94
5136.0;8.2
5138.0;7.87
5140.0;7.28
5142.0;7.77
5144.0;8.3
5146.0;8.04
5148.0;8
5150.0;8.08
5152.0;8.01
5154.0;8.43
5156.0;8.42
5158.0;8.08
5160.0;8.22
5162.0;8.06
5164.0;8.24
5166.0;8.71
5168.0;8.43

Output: 1.1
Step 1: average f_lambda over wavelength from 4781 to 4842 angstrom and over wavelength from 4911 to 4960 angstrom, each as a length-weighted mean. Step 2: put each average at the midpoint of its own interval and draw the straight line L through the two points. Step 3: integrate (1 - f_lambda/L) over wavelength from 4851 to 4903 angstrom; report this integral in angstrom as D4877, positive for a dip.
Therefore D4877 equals 1.0 angstrom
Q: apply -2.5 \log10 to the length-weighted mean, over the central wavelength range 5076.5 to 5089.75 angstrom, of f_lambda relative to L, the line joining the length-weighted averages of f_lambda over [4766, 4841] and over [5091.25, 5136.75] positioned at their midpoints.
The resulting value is -0.02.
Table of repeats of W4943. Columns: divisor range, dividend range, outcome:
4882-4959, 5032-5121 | 1.01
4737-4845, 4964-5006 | 1.07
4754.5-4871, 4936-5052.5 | 1.06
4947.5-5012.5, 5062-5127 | 1.01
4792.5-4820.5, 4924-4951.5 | 1.08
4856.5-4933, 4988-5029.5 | 1.03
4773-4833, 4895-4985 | 1.06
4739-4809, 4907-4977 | 1.09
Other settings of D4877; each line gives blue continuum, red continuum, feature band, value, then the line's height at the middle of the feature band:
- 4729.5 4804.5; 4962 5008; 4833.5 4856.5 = -1.0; 8.54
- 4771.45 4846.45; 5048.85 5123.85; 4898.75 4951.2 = -1.6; 8.51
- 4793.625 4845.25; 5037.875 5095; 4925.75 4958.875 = -1.2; 8.42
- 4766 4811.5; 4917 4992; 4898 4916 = 0.1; 8.66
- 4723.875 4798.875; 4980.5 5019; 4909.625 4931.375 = -0.7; 8.59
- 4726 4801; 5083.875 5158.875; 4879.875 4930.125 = -1.3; 8.41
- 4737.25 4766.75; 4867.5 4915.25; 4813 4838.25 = -0.3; 8.56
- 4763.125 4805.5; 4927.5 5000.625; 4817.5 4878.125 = -1.2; 8.58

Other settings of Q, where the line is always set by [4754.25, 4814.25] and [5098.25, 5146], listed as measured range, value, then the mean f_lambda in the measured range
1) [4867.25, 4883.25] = -0.025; 8.67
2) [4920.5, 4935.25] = -0.087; 9.11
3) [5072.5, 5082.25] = 0.019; 8.07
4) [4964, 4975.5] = -0.021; 8.51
